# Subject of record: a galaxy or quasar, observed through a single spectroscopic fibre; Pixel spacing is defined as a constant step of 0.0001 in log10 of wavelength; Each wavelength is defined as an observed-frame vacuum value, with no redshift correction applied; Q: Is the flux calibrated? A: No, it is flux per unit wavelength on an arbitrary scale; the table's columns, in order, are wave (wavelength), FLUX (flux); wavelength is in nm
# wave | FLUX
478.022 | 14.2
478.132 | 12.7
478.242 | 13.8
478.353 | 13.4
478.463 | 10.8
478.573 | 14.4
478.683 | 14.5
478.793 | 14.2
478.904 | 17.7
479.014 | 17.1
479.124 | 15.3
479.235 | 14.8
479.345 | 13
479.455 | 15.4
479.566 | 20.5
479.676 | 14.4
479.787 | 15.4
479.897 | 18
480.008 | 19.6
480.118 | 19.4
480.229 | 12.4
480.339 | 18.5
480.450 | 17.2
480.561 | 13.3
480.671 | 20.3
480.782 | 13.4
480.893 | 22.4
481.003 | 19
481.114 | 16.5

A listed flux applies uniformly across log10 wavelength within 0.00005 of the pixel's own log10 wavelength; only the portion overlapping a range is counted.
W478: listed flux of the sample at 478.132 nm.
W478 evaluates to 12.7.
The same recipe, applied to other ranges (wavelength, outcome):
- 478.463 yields 10.8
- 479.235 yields 14.8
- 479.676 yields 14.4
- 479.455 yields 15.4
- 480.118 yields 19.4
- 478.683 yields 14.5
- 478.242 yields 13.8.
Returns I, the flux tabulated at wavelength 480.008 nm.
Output 19.6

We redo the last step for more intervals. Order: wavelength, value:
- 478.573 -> 14.4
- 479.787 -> 15.4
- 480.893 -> 22.4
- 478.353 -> 13.4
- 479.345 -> 13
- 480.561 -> 13.3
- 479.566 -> 20.5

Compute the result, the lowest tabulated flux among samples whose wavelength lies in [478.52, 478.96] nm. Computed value 14.2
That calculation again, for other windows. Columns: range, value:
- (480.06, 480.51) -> 12.4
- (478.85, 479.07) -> 17.1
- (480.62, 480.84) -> 13.4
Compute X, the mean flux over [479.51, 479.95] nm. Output 17.1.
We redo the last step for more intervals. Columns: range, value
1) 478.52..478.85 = 14.4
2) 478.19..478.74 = 13.4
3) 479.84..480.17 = 19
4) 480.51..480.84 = 15.7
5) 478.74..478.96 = 15.9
